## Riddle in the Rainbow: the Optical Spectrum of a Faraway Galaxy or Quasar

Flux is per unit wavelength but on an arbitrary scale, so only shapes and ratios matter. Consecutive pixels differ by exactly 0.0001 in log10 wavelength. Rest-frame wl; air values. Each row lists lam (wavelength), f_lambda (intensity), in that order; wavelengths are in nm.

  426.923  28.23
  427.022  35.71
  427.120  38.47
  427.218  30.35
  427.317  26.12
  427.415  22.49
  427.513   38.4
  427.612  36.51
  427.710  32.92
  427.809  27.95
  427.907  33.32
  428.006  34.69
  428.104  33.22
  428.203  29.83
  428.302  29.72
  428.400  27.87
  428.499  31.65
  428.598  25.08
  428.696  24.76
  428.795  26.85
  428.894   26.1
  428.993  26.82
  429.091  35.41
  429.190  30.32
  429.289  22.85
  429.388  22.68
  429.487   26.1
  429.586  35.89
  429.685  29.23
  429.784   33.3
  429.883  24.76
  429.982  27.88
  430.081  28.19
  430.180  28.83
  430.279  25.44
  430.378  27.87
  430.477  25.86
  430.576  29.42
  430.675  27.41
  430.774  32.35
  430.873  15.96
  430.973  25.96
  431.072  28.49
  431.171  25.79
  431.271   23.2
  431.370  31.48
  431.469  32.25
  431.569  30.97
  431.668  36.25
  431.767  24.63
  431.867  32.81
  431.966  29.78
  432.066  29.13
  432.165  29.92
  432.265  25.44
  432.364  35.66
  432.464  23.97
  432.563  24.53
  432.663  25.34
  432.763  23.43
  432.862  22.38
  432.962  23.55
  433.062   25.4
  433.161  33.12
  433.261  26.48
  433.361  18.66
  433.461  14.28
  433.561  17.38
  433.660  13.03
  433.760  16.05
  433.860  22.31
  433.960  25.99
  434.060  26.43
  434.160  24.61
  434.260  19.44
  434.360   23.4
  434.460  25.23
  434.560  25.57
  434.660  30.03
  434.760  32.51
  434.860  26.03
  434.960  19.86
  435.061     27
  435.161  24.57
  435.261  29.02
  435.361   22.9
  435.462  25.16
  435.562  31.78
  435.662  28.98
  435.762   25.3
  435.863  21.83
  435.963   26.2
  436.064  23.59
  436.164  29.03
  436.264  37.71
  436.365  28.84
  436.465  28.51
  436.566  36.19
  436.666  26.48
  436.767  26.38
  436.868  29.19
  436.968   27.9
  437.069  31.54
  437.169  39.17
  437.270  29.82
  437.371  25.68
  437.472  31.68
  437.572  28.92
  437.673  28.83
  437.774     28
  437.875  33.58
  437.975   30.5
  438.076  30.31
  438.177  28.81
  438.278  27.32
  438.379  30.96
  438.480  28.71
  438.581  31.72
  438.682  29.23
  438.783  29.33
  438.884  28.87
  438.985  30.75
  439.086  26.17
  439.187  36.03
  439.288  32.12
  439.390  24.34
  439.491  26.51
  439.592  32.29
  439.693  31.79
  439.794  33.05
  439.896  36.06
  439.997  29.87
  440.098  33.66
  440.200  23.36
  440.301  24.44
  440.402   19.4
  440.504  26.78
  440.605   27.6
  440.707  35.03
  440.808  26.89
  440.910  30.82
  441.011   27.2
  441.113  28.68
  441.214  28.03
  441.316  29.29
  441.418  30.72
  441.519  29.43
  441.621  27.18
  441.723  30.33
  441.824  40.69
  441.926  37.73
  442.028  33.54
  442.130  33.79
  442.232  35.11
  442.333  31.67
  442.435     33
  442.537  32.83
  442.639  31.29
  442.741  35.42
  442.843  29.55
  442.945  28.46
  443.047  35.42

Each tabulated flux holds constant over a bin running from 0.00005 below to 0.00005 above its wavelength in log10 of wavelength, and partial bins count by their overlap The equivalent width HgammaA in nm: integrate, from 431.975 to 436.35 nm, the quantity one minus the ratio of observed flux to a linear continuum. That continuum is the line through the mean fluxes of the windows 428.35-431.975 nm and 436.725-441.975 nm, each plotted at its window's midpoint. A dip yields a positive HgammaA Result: 0.551 nm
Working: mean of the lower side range 28.1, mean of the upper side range 29.9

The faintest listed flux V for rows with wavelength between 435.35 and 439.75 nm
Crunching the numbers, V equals 21.83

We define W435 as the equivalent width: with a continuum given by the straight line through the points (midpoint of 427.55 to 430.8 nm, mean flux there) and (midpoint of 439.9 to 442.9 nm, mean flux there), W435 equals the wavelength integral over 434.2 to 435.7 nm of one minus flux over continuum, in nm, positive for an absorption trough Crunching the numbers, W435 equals 0.19 nm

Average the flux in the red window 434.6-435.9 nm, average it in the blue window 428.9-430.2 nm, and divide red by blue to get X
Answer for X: 0.9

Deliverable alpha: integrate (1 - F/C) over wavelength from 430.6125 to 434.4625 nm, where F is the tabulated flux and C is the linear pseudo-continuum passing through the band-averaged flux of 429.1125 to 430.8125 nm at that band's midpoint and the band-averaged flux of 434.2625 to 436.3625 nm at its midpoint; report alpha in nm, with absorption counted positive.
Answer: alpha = 0.29 nm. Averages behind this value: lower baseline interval 28.2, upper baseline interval 26.7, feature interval 25.5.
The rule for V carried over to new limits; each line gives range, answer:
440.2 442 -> 19.4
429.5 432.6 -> 15.96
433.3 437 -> 13.03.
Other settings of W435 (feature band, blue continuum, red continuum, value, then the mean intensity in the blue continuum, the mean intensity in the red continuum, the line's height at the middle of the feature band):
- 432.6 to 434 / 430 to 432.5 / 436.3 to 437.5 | 0.34 nm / 28.3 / 30.2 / 29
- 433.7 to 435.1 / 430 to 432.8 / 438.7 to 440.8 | 0.19 nm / 27.9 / 29.3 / 28.4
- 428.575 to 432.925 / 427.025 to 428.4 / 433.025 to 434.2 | -0.19 nm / 31.9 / 21.9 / 26.7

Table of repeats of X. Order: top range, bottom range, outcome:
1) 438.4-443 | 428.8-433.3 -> 1.09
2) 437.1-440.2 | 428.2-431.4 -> 1.10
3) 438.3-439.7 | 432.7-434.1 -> 1.35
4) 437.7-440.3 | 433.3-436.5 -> 1.21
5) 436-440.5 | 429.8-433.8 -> 1.13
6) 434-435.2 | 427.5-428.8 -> 0.82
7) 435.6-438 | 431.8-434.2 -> 1.19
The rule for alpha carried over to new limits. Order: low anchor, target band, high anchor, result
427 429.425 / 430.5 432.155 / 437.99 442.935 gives 0.09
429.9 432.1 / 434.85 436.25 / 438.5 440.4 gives 0.14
